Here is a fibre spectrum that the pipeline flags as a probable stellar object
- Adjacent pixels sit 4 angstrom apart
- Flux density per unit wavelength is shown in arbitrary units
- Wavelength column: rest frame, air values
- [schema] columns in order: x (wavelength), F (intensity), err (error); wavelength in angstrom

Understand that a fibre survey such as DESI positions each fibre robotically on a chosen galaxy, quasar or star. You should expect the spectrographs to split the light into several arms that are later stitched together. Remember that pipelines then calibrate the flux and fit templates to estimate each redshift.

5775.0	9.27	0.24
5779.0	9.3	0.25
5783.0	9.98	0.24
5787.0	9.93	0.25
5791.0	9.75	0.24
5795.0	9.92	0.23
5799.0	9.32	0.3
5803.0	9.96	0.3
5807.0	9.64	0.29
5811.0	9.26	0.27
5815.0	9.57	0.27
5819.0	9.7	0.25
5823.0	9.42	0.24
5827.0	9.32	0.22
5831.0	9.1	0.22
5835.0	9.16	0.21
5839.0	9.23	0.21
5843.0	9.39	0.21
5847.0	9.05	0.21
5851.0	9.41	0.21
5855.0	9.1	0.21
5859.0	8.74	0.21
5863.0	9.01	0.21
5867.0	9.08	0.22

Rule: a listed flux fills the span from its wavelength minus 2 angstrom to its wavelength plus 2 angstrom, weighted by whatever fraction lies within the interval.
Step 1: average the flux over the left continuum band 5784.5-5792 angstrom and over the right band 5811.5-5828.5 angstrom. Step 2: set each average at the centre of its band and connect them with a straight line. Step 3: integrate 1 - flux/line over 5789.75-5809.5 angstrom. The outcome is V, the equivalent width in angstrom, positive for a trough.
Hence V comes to 0.0 angstrom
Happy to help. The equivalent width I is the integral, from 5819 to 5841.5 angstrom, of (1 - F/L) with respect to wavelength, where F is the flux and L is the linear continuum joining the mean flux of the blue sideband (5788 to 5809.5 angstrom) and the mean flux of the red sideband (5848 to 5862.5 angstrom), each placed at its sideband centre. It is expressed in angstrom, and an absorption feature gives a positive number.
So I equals 0.2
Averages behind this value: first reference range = 9.72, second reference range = 9.07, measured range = 9.29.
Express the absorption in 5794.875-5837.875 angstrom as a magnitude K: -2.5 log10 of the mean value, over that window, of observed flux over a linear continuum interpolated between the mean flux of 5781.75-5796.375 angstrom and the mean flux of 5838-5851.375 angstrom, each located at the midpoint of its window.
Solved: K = 0.013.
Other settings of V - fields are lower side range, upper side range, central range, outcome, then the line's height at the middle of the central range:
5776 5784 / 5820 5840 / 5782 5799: -0.6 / 9.49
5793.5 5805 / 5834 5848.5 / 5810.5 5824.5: 0.0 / 9.5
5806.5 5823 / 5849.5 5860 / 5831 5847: 0.1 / 9.27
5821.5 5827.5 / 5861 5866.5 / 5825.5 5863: 0.2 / 9.2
